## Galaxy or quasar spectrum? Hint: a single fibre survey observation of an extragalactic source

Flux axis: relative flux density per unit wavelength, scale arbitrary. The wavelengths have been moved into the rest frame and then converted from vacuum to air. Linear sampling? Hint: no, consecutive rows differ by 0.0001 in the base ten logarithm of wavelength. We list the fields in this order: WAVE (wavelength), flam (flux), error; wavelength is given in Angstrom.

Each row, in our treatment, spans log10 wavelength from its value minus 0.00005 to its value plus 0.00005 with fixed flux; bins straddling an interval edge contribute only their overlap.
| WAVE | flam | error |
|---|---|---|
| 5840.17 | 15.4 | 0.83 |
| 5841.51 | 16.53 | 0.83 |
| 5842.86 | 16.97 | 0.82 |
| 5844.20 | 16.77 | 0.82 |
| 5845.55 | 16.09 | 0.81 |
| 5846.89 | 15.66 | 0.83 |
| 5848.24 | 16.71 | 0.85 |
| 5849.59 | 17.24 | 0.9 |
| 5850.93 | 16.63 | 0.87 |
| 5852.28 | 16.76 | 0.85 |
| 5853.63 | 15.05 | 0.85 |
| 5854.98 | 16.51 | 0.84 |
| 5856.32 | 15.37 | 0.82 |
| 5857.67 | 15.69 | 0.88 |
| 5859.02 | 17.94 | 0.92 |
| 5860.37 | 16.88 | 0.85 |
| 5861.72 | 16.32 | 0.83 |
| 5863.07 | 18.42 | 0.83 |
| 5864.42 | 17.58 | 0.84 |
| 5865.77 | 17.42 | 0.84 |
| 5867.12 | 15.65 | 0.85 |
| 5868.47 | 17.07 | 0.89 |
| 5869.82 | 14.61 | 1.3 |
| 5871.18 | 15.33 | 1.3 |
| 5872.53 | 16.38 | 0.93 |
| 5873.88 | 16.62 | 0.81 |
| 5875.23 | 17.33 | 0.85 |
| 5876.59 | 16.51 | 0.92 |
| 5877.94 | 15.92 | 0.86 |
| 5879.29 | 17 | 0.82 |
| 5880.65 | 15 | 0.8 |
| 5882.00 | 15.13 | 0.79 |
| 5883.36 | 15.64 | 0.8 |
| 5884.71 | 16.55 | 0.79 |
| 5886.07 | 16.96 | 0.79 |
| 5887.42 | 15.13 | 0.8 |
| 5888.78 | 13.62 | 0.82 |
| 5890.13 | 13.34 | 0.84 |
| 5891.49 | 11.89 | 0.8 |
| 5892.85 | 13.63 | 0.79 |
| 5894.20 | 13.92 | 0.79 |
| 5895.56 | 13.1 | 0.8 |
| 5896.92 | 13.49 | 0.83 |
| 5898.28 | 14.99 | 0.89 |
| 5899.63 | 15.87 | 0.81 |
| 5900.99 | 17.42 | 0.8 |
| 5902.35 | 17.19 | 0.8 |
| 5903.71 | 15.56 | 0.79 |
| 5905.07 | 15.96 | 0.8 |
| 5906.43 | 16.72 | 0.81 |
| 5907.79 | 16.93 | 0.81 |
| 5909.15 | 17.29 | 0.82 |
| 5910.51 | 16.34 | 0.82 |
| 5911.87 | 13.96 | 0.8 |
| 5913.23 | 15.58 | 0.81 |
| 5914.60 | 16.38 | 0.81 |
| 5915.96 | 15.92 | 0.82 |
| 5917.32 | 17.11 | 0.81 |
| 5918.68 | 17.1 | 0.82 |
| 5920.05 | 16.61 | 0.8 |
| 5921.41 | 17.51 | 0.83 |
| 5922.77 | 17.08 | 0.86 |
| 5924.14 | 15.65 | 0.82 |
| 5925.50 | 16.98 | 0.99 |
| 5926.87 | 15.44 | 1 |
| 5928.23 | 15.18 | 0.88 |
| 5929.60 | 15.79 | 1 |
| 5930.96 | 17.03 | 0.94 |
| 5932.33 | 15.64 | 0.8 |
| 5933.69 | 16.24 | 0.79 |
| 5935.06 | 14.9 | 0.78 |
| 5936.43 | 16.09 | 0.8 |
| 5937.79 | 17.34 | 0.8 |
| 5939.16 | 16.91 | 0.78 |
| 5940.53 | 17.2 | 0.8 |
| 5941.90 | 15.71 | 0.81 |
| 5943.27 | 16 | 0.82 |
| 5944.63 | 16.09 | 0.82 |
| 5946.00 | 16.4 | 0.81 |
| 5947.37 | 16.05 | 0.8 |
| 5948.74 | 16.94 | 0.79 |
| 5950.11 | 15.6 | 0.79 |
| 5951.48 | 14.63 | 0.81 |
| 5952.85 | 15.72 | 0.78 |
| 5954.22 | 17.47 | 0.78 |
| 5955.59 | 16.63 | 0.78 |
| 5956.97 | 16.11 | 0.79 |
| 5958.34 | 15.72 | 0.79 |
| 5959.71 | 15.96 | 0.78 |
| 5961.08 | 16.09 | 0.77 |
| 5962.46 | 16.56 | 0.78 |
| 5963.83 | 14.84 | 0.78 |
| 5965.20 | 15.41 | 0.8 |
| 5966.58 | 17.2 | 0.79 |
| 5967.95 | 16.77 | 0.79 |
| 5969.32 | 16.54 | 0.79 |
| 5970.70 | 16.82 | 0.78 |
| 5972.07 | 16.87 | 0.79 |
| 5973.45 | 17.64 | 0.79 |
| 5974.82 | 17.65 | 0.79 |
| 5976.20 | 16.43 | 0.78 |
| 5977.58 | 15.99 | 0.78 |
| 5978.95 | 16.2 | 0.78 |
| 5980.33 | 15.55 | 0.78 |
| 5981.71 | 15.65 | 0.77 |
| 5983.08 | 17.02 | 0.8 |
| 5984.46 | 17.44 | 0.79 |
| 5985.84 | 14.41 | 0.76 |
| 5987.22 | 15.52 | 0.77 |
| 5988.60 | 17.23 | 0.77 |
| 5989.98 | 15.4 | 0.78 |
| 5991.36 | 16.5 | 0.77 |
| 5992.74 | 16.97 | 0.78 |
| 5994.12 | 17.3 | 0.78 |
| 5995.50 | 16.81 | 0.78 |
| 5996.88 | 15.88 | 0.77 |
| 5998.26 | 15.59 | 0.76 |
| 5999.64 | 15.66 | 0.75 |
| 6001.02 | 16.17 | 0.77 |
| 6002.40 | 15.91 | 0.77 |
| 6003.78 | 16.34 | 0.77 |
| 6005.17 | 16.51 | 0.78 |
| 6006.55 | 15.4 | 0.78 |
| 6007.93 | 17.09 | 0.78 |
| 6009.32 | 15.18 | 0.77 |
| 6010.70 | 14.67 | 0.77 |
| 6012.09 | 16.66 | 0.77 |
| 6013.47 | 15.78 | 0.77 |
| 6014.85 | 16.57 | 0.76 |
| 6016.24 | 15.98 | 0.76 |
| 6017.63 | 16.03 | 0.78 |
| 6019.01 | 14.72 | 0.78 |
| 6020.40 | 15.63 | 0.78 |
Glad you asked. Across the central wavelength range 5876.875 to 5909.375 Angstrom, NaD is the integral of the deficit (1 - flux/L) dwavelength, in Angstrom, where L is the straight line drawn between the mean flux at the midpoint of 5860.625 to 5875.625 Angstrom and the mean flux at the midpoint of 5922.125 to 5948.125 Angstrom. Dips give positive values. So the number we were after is 2.2 Angstrom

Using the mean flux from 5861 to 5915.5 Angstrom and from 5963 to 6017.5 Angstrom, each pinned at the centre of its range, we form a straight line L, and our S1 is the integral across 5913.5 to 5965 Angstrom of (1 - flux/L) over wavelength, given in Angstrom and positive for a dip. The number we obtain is -0.7 Angstrom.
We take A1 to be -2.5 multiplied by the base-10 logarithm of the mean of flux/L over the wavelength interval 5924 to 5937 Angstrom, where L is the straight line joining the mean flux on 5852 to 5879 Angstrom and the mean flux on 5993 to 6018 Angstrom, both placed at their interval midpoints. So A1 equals 0.027 mag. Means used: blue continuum 16.5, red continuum 16.1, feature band 15.9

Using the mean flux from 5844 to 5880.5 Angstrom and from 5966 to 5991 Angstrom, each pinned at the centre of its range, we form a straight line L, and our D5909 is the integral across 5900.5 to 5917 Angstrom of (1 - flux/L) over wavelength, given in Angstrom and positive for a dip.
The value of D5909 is 0.2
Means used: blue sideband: 16.5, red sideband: 16.5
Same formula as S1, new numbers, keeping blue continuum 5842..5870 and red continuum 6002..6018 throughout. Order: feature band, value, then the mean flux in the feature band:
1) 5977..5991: 0.0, 16.1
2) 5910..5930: 0.2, 16.2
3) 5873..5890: 0.6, 15.9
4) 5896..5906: 0.4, 15.7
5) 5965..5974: -0.4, 16.8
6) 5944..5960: 0.1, 16.1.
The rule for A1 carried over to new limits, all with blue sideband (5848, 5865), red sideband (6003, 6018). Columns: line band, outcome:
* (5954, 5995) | -0.01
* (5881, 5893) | 0.13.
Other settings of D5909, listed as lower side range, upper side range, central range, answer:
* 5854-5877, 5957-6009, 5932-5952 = 0.3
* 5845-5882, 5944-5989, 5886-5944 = 2.0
